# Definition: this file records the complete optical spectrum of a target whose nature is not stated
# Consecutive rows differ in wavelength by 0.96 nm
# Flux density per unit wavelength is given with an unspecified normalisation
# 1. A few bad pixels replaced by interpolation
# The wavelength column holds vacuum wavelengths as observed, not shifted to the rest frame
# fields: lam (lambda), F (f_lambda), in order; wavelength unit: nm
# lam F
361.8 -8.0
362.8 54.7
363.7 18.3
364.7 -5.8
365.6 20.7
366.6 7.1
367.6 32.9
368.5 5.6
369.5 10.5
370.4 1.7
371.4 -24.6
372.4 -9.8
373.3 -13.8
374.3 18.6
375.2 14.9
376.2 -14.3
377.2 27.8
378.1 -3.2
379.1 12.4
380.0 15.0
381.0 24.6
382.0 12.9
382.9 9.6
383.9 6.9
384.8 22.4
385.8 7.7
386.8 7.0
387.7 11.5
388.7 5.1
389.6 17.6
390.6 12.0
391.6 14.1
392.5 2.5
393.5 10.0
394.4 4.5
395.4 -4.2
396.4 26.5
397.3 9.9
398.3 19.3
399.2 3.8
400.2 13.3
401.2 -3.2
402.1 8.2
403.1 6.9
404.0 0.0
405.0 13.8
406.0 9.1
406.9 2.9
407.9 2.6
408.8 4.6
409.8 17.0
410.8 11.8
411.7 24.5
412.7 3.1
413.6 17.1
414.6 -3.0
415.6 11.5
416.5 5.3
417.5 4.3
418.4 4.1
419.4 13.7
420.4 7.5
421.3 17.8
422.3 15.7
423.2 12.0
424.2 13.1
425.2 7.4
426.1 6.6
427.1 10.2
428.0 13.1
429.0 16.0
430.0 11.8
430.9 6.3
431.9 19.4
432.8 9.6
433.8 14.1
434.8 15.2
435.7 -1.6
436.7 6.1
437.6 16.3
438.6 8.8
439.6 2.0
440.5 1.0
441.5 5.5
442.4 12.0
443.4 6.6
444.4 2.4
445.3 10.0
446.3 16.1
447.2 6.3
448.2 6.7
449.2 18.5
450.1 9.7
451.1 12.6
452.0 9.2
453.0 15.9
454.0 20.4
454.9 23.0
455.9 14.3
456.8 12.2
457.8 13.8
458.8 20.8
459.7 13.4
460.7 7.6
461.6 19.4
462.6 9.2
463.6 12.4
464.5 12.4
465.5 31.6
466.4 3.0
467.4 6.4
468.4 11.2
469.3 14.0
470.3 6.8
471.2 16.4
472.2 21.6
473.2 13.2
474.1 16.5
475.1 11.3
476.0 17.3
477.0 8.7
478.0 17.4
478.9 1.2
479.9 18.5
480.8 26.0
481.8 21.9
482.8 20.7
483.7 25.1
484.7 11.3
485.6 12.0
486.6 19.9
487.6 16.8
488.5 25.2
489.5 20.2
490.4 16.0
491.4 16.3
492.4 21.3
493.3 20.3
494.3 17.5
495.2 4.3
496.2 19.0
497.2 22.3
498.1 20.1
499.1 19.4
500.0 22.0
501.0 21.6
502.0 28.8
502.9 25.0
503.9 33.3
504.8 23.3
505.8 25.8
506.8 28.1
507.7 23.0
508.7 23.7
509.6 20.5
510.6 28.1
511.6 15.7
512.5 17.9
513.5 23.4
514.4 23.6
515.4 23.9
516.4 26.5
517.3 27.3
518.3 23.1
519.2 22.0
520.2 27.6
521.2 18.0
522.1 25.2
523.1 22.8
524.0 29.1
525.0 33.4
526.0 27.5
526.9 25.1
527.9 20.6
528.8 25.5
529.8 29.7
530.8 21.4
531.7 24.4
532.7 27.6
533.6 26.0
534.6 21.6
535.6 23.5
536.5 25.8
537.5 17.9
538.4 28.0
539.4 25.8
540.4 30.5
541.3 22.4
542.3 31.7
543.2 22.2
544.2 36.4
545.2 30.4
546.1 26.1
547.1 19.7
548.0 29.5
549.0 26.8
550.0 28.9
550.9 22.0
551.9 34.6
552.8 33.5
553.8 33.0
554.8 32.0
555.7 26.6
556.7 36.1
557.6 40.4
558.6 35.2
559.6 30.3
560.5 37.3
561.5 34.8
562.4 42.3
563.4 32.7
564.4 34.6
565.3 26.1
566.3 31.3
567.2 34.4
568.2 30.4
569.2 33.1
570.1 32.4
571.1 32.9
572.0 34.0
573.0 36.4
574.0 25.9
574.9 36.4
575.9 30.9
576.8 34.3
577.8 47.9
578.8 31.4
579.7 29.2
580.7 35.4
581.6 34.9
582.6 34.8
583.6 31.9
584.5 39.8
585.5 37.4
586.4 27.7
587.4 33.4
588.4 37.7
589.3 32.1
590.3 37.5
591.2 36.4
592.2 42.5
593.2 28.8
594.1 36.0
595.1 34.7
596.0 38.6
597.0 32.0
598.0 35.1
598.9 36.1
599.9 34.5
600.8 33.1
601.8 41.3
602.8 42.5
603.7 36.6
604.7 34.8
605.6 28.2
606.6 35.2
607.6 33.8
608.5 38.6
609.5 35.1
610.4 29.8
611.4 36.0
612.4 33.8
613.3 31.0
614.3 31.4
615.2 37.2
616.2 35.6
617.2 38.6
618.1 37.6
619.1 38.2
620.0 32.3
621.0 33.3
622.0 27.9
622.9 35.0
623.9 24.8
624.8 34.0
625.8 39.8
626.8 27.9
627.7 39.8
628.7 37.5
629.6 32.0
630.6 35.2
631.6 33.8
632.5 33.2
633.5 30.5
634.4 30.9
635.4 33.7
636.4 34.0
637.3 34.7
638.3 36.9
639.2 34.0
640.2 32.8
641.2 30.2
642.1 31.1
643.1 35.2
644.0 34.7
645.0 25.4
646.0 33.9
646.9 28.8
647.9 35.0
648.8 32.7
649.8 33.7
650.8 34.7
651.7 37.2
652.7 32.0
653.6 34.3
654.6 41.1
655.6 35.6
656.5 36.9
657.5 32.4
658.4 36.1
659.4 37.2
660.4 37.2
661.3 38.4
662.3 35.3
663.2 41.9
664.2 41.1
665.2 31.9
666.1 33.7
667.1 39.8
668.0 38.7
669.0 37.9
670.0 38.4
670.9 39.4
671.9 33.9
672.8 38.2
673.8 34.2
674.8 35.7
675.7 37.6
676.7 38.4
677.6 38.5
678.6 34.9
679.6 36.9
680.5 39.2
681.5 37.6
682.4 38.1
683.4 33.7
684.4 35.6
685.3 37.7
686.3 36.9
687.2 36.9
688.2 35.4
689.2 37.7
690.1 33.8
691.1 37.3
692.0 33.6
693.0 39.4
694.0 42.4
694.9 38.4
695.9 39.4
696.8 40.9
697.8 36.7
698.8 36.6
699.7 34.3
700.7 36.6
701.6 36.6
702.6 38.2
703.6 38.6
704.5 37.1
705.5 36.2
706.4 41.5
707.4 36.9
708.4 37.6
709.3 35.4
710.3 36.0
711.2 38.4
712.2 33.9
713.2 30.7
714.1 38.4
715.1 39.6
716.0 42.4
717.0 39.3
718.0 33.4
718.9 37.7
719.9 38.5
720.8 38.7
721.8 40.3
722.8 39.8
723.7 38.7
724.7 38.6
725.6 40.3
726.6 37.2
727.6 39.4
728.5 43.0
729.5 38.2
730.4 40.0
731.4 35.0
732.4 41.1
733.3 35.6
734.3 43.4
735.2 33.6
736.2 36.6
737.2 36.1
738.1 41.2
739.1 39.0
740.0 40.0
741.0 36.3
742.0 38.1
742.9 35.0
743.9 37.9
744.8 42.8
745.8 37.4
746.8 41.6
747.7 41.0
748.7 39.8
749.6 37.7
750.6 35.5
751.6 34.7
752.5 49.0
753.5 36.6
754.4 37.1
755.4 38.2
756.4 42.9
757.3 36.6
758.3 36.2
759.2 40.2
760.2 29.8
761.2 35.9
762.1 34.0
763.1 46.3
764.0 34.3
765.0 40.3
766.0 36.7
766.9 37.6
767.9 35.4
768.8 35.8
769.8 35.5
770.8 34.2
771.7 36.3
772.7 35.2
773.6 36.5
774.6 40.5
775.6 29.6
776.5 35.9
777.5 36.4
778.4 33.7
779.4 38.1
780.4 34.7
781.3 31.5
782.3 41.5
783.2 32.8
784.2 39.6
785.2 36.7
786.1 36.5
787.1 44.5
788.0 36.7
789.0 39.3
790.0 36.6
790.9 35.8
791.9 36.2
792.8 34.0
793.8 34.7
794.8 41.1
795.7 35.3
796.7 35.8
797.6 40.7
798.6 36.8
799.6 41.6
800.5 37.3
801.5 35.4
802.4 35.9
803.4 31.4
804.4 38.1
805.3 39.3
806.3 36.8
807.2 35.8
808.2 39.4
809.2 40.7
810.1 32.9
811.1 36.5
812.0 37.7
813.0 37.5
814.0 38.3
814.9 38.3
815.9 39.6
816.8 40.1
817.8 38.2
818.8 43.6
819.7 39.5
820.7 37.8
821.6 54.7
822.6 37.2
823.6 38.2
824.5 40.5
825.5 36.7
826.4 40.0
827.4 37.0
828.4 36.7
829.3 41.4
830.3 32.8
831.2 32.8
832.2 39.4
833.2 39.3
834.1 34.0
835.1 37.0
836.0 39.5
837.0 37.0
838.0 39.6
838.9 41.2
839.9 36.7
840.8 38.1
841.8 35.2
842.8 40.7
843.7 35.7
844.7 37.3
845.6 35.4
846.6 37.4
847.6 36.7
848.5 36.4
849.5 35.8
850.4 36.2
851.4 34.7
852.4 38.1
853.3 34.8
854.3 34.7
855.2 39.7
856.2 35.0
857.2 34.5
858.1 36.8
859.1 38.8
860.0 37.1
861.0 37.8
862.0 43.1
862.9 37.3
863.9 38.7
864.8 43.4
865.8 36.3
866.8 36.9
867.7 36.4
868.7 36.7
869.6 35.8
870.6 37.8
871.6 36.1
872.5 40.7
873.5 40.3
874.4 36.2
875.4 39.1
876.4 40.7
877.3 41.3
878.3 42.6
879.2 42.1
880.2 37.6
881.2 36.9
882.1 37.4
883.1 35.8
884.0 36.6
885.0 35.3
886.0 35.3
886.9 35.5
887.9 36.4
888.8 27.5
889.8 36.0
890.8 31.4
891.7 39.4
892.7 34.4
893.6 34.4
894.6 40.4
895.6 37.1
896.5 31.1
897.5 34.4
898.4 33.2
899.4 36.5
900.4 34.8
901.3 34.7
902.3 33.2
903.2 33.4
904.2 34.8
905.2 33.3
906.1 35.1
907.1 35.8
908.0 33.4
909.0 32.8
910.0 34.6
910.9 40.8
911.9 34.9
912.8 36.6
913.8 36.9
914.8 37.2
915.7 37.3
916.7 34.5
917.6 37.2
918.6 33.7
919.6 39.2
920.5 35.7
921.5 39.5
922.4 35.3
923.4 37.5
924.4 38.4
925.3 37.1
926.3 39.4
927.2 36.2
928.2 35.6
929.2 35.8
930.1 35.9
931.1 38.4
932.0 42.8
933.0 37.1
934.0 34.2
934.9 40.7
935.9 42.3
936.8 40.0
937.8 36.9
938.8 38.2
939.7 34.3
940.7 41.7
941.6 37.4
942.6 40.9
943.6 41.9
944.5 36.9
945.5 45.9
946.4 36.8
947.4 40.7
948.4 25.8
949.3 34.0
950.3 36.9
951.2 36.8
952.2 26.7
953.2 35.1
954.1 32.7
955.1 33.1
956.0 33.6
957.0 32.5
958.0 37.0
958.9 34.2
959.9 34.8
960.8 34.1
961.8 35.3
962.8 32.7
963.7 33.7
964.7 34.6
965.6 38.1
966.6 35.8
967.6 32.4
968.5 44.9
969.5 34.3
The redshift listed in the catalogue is 0.248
